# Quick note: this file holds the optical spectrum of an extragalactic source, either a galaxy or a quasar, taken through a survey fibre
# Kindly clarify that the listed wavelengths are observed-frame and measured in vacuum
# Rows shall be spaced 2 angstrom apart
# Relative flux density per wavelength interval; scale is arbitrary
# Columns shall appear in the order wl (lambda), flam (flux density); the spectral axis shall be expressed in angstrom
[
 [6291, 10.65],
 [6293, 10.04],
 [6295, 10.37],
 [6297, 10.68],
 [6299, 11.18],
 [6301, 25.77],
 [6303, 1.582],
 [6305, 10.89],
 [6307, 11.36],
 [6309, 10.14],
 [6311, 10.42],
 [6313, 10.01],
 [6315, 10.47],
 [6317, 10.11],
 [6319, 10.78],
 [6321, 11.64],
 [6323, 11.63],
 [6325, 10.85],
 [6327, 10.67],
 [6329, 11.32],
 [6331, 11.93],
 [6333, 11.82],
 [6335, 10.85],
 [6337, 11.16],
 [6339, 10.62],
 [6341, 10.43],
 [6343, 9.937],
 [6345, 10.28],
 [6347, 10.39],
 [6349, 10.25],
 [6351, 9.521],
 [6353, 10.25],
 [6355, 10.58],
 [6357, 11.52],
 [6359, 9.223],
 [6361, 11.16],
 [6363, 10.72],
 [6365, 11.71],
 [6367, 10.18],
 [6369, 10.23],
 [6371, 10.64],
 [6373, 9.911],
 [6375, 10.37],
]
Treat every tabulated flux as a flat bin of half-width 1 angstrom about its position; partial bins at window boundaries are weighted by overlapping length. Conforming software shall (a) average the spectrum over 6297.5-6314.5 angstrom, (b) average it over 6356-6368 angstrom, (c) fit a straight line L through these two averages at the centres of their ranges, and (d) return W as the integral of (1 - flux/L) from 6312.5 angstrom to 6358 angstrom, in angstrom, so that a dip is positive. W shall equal 1.2 angstrom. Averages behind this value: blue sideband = 11.4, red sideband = 10.8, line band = 10.7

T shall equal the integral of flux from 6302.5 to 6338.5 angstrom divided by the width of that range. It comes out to 10.5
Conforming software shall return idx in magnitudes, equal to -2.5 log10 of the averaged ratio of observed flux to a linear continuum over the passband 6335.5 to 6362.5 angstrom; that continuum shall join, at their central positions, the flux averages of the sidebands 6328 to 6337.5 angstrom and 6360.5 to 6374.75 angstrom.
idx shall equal 0.06 mag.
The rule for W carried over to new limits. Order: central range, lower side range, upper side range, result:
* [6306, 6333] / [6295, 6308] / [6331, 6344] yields 1.01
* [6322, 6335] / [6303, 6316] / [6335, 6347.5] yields -1.38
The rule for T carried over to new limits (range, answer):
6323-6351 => 10.8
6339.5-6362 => 10.3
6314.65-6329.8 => 10.9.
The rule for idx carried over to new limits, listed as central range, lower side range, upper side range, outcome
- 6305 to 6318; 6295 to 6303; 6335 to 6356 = 0.20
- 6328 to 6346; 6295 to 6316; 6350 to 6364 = -0.02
